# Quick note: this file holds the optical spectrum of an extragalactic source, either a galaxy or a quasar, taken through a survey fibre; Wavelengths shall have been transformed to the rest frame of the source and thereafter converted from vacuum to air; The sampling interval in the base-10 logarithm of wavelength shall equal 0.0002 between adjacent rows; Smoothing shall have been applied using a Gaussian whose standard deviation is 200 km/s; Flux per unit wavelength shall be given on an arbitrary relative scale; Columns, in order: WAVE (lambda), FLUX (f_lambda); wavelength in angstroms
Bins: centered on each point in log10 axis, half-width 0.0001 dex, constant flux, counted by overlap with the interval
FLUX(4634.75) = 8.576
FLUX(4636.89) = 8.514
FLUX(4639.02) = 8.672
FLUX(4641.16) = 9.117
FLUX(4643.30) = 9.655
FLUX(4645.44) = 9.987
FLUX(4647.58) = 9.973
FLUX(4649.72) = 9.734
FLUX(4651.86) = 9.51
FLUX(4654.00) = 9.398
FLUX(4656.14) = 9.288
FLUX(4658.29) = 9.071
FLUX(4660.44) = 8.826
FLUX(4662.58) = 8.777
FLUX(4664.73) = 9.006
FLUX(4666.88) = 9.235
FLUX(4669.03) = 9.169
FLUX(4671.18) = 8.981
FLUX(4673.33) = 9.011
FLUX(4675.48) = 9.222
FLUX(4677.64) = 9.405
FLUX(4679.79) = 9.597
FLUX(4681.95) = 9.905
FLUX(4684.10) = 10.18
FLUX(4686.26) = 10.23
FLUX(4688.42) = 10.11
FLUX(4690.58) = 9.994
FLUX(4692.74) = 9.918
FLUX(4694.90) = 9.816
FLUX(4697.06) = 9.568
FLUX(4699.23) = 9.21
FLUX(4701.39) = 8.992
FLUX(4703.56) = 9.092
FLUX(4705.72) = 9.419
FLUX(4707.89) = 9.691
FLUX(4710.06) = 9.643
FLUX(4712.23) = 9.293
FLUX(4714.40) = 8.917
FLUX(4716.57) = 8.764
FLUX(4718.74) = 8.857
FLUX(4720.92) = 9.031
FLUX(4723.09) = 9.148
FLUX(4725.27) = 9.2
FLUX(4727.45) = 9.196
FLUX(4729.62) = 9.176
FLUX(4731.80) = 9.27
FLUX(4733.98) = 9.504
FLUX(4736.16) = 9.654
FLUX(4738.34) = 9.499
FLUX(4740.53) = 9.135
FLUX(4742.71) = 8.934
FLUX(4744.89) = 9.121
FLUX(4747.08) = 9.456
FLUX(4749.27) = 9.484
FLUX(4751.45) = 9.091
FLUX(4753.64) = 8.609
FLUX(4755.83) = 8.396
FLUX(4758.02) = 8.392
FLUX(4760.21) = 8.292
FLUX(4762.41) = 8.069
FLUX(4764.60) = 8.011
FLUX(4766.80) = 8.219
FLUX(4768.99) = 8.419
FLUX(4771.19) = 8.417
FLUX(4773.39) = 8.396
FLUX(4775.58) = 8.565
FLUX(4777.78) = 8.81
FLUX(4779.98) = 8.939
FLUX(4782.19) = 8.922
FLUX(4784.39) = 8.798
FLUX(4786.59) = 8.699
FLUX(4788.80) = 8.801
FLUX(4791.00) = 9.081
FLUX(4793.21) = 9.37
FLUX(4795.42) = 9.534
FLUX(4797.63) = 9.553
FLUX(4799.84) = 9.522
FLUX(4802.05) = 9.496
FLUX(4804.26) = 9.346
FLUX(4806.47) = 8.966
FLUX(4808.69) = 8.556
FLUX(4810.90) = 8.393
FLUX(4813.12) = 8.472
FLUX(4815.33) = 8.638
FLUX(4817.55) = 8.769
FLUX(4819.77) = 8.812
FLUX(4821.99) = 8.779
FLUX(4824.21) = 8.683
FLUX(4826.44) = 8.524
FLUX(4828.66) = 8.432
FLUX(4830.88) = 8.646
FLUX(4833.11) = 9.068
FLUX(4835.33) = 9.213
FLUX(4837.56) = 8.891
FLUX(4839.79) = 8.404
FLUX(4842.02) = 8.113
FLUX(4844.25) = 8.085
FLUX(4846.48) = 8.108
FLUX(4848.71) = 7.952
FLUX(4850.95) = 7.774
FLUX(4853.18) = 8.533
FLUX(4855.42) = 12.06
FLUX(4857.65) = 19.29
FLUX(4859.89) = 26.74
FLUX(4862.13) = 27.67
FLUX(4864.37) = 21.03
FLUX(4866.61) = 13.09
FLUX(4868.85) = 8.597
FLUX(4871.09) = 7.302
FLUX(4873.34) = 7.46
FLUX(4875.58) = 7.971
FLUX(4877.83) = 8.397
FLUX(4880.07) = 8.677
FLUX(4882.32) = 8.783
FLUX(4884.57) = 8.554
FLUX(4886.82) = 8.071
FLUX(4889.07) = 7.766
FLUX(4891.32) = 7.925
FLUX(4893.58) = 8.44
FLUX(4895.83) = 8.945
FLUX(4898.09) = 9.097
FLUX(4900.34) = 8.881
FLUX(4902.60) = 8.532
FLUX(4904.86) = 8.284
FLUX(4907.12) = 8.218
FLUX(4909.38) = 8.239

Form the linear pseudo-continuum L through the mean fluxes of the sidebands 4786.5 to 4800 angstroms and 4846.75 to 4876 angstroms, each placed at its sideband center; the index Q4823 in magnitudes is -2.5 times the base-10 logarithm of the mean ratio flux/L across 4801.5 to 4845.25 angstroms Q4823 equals 0.26 mag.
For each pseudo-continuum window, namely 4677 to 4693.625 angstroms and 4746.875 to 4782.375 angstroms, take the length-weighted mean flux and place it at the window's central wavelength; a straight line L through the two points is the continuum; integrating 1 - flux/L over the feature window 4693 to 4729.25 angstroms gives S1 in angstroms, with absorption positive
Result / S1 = 0.9 angstroms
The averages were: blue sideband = 9.93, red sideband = 8.59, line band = 9.25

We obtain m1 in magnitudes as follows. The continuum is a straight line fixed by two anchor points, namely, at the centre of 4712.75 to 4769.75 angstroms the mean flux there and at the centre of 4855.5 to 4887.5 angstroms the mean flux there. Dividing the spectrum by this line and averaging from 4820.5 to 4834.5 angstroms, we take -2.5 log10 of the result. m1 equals 0.31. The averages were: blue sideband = 8.92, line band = 8.7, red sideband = 13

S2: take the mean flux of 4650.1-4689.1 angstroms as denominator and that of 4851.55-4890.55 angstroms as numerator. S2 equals 1.3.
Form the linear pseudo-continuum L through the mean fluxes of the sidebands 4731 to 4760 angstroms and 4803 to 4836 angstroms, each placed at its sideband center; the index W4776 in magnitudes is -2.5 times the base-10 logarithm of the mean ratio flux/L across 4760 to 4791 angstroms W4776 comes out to 0.05 mag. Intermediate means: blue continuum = 9.09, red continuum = 8.75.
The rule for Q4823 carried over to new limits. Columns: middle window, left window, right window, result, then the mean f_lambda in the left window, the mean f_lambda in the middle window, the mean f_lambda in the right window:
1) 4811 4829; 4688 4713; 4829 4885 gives 0.24 mag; 9.55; 8.63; 11.1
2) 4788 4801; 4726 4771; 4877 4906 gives -0.07 mag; 8.89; 9.32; 8.49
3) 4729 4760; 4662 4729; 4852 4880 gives 0.17 mag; 9.38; 9.1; 13.8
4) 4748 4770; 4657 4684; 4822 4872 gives 0.22 mag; 9.22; 8.51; 11.5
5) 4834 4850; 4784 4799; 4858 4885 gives 0.36 mag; 9.14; 8.4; 13.1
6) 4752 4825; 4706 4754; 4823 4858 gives 0.05 mag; 9.22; 8.75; 9.14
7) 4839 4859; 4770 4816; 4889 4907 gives -0.16 mag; 8.92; 10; 8.51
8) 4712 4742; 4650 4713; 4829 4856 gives 0.00 mag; 9.44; 9.18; 8.66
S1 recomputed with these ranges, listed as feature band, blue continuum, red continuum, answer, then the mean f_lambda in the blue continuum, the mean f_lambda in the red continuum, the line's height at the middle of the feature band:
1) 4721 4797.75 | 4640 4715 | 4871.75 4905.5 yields 1.06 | 9.46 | 8.37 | 9.04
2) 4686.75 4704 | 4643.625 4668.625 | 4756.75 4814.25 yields -0.85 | 9.35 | 8.77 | 9.17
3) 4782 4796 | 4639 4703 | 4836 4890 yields 1.96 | 9.46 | 11.1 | 10.5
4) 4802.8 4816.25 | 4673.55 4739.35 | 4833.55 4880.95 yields 2.65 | 9.44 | 11.6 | 10.9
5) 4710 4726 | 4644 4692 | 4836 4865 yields 2.14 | 9.49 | 13.1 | 10.5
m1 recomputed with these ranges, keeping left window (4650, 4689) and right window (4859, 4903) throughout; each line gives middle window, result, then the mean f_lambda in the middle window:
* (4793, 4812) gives 0.14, 9.19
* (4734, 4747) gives 0.07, 9.3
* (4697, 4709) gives 0.04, 9.31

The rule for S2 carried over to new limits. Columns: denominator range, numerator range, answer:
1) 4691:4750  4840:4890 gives 1.22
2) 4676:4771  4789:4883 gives 1.12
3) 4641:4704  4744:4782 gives 0.91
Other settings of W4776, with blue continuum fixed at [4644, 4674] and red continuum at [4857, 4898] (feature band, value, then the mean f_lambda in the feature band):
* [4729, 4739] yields 0.079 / 9.43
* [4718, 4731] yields 0.105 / 9.11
